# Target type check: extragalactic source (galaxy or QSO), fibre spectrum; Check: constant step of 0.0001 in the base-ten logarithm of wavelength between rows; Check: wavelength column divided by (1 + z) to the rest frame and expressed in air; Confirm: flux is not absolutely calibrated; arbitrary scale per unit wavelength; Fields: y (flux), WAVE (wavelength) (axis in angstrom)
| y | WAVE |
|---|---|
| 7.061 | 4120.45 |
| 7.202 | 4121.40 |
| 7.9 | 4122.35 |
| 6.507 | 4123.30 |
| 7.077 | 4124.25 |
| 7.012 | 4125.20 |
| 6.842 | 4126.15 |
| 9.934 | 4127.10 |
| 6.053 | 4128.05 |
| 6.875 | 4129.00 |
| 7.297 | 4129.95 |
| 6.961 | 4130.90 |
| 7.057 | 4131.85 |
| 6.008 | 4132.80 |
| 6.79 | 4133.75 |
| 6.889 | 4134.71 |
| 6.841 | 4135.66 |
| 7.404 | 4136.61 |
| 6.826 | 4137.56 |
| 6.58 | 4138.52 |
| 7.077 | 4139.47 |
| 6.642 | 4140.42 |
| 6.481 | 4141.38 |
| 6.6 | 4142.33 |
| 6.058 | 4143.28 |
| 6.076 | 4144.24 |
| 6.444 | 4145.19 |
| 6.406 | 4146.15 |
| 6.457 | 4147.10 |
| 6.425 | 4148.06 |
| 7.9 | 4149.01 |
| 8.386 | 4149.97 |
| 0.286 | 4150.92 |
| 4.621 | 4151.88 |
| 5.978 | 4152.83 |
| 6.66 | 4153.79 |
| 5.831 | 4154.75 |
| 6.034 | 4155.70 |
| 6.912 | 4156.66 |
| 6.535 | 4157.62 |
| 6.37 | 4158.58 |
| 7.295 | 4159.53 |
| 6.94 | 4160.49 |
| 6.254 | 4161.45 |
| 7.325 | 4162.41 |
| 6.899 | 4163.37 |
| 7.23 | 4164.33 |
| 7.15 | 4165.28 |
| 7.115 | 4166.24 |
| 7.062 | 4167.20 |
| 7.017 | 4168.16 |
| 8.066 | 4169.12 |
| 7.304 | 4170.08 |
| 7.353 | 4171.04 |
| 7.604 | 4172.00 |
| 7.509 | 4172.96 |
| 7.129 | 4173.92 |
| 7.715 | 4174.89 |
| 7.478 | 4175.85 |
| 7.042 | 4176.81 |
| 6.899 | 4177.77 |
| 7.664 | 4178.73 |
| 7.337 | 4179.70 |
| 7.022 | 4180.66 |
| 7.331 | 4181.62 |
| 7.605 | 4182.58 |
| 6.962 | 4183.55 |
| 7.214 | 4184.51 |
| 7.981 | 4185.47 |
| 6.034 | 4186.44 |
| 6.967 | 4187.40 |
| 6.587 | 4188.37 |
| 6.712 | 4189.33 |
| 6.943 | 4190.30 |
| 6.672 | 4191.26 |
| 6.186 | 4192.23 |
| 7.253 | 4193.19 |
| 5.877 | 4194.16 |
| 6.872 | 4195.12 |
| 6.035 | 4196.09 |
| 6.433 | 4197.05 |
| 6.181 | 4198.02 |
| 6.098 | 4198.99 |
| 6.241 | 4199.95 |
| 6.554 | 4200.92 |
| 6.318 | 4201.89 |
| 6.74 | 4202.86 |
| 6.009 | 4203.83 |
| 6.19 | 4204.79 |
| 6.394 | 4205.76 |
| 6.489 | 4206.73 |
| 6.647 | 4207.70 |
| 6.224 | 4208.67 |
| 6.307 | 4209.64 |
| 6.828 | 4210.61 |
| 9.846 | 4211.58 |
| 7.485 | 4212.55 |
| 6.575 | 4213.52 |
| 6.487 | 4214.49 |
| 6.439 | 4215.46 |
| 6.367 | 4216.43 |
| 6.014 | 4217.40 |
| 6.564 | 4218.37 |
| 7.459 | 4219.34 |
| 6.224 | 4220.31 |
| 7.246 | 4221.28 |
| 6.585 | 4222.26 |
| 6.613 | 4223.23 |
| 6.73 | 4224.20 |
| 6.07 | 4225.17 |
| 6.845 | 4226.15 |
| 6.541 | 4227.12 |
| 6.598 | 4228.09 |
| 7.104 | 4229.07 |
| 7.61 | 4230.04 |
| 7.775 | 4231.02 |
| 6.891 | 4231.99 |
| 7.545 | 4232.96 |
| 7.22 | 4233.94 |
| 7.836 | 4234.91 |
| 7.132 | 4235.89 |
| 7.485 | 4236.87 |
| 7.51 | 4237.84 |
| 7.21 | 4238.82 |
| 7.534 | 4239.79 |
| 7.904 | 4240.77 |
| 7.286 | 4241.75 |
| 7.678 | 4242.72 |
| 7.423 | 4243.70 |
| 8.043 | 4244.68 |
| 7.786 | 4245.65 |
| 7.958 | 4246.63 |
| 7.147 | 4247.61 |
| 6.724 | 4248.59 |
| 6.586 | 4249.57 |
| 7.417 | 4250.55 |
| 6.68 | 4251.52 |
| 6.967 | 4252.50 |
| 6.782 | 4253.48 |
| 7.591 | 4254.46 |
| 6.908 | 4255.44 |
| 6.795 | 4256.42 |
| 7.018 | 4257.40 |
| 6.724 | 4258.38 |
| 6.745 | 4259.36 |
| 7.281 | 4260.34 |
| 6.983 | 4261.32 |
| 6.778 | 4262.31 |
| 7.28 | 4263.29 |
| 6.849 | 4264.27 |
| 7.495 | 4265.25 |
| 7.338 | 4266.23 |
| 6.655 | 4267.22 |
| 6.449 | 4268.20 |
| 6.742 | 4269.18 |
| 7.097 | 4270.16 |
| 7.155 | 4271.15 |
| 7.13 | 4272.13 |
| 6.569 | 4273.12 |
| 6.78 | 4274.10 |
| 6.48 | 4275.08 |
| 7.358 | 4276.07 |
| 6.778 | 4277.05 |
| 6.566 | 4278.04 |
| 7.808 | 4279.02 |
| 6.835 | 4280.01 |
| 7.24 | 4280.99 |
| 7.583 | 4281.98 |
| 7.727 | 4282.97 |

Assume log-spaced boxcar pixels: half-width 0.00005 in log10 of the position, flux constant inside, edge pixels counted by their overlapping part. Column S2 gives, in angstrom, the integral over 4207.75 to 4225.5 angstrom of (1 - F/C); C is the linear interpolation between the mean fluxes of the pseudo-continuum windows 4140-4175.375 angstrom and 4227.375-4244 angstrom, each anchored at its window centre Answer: 1.0 angstrom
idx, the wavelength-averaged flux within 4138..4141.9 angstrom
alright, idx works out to 6.69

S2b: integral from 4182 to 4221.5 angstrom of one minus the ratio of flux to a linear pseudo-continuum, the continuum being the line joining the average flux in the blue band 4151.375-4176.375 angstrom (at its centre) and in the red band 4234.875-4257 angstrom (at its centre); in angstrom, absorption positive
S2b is 2.21 angstrom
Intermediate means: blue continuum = 6.89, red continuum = 7.31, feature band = 6.69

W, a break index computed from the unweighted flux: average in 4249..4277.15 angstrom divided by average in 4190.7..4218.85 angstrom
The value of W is 1.1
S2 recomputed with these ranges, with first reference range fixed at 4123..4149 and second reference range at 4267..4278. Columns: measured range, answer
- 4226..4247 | -1.8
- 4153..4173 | -0.4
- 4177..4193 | -0.4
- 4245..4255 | -0.5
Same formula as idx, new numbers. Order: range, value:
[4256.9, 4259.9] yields 6.84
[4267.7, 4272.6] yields 6.92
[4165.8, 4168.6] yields 7.06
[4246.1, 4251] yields 7.16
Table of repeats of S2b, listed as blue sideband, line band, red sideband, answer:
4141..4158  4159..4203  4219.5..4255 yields -3.23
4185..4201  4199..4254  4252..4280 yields -1.82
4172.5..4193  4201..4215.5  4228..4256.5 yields 0.92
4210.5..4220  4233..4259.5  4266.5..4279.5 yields -1.25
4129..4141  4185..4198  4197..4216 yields 0.07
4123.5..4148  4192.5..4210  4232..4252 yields 1.94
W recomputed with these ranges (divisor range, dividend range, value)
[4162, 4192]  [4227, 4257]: 1.01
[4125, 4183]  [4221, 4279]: 1.04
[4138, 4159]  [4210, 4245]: 1.15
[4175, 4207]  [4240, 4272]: 1.06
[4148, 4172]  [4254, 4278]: 1.05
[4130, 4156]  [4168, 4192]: 1.13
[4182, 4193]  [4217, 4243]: 1.02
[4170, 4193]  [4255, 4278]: 0.97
